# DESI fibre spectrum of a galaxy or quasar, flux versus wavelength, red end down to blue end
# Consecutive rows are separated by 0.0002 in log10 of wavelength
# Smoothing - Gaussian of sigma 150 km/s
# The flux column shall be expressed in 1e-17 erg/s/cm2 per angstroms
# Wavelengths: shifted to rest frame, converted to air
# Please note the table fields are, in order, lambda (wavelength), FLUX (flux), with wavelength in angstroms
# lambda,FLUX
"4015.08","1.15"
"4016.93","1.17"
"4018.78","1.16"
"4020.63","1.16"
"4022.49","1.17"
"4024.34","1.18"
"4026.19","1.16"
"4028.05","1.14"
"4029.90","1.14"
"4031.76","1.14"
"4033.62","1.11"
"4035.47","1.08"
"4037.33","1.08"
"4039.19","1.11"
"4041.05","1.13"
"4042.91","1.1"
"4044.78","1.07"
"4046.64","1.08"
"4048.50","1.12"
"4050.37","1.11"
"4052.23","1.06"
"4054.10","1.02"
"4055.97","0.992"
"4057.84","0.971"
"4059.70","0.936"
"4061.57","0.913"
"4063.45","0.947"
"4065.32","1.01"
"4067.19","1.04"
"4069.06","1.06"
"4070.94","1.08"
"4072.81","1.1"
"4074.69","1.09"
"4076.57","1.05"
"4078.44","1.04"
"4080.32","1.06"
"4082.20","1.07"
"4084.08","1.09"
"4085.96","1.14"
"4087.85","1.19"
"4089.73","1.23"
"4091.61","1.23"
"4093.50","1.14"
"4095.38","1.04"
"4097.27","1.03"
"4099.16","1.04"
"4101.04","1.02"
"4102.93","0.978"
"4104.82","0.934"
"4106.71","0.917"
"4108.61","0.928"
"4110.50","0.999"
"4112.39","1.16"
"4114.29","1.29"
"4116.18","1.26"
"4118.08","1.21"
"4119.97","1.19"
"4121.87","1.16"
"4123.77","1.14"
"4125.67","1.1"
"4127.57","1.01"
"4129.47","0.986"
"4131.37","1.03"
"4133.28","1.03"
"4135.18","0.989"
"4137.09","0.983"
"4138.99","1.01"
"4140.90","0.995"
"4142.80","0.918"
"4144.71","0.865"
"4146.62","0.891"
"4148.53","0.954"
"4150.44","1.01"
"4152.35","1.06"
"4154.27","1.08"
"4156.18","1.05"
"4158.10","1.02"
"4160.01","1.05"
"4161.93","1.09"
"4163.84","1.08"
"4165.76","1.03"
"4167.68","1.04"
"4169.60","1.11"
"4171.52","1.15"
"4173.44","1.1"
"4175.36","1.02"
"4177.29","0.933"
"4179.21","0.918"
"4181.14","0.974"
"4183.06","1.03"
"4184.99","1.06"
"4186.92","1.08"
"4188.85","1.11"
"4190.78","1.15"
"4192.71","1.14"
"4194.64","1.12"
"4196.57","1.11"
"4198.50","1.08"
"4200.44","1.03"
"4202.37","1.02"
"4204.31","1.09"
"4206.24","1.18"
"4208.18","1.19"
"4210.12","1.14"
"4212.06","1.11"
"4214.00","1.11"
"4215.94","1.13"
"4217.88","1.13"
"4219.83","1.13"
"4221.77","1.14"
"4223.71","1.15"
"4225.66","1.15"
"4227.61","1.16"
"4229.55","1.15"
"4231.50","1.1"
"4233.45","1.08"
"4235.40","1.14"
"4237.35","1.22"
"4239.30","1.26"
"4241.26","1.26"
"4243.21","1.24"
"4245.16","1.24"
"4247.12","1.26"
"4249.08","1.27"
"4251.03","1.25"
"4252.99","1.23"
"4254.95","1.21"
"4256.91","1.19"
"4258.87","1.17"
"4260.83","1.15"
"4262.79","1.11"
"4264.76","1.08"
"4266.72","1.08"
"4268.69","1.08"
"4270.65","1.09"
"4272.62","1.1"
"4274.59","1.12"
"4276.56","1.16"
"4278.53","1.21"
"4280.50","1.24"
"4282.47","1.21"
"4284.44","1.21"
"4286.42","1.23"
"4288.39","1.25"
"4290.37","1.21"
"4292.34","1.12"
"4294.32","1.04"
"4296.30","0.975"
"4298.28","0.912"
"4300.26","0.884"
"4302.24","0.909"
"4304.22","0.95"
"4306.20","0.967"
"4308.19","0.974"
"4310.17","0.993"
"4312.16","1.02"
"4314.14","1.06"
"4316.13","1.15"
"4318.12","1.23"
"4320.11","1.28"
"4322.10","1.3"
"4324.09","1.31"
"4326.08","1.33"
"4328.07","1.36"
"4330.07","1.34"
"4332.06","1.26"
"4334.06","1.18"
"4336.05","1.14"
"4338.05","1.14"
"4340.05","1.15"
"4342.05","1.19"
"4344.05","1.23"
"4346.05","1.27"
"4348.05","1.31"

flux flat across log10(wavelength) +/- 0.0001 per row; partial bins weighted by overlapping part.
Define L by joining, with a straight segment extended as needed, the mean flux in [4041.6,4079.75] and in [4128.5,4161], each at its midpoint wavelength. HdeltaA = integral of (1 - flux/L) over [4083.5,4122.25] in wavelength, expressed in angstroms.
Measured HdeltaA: -3.2 angstroms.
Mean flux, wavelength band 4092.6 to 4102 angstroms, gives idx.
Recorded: 1.05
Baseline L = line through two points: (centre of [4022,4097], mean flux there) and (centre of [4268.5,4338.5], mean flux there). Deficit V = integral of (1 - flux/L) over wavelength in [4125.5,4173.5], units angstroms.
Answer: 3.6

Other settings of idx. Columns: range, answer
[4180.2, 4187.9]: 1.04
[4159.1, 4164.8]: 1.07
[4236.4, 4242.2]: 1.25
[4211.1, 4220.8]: 1.12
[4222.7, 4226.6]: 1.15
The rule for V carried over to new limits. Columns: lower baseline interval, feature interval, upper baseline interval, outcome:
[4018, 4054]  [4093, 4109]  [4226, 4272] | 1.88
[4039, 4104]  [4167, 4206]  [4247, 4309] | 1.03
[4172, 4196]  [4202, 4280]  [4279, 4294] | -1.50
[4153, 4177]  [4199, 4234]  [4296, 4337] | -1.21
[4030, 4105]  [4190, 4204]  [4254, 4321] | -0.03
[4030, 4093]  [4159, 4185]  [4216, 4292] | 2.09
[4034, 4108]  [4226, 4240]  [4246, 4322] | -0.62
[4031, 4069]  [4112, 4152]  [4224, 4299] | 1.42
